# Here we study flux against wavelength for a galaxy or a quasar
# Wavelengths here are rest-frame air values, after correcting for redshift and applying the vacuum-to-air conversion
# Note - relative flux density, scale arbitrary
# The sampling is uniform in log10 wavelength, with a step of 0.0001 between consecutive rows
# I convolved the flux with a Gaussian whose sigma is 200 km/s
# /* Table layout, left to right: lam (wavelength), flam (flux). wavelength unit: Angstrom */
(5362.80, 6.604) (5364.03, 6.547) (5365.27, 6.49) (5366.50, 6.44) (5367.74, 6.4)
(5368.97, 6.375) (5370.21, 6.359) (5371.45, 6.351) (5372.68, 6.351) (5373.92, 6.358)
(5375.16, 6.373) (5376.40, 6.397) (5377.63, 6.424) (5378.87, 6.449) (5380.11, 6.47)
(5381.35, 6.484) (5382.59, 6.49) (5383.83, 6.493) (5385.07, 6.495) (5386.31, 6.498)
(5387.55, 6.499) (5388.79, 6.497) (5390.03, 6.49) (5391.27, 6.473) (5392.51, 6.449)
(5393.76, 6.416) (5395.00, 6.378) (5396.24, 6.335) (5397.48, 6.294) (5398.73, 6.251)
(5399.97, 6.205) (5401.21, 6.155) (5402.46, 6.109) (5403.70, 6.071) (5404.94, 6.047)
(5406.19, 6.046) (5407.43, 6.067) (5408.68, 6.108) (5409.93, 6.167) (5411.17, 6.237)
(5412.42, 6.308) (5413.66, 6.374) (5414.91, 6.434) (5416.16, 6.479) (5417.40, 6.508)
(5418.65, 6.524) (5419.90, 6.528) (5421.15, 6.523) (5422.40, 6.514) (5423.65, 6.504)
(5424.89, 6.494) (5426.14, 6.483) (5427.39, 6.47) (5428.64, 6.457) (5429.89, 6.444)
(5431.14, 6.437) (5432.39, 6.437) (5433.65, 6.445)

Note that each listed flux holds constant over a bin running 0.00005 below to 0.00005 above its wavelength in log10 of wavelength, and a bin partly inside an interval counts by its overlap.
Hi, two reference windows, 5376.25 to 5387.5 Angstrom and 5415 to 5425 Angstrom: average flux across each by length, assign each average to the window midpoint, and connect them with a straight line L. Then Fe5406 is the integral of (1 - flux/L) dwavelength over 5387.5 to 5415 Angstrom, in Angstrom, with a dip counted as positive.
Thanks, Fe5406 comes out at 0.93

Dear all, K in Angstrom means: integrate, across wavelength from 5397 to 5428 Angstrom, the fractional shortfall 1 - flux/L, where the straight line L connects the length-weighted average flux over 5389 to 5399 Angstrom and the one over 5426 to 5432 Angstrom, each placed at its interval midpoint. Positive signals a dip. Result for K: 0.5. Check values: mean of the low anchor 6.39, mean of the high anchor 6.46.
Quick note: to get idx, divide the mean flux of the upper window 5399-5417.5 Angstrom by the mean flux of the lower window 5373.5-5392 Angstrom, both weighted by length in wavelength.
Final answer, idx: 0.96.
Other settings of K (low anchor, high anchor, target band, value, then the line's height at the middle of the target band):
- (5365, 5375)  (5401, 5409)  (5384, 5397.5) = -0.53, 6.21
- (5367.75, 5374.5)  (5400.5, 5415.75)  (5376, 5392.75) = -0.46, 6.3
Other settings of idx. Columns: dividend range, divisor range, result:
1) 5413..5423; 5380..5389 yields 1.00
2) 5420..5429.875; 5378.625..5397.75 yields 1.01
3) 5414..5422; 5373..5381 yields 1.01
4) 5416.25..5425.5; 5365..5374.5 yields 1.02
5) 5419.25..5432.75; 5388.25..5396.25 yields 1.01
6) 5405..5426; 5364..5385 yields 0.99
